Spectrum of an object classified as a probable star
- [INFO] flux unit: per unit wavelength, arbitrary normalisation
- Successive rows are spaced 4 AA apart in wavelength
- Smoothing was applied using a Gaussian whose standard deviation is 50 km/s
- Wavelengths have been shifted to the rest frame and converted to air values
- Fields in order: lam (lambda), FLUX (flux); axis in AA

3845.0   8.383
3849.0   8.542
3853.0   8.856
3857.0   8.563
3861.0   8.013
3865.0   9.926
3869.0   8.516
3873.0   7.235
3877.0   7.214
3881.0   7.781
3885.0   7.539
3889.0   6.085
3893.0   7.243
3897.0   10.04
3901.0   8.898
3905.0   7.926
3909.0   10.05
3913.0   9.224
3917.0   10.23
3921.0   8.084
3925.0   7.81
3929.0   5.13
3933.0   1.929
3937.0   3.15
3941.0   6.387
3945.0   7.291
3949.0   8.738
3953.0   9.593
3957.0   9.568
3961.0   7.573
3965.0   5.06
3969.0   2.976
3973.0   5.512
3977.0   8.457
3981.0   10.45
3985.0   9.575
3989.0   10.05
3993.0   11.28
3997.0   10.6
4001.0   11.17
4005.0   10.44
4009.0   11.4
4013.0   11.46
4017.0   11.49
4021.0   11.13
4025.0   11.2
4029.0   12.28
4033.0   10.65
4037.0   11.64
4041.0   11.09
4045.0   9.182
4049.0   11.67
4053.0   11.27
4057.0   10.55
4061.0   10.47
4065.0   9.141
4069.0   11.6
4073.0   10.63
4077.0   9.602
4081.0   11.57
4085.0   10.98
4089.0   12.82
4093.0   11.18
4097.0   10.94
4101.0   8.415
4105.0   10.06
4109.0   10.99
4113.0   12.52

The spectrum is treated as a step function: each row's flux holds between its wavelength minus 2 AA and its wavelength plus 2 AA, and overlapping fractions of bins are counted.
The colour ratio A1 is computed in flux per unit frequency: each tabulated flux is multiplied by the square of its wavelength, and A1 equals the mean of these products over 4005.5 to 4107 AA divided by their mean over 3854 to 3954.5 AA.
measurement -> 1.53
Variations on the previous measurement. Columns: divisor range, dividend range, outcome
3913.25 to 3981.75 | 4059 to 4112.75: 1.66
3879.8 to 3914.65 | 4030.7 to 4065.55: 1.39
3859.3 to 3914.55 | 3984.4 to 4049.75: 1.42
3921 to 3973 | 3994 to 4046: 1.82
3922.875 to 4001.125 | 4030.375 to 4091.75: 1.51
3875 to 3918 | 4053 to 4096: 1.42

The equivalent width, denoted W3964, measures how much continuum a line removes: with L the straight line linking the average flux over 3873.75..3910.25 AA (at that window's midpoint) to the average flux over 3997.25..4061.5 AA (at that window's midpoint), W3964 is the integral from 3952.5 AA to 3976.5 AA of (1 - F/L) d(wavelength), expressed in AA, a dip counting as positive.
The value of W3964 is 7.4 AA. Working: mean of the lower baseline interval 8.02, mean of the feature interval 6.64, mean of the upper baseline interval 11.1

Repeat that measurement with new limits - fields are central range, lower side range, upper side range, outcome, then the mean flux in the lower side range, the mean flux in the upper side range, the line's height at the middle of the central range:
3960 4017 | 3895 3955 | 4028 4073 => 1.3 AA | 7.63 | 10.8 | 9.25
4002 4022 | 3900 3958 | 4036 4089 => -3.4 AA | 7.54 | 10.8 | 9.56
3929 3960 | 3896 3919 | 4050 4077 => 9.9 AA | 9.37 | 10.6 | 9.65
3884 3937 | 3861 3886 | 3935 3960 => 1.6 AA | 8.05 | 7.46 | 7.76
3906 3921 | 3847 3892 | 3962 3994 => -2.9 AA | 8.01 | 7.8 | 7.92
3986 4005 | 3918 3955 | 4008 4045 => -2.1 AA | 6.56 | 11.3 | 9.64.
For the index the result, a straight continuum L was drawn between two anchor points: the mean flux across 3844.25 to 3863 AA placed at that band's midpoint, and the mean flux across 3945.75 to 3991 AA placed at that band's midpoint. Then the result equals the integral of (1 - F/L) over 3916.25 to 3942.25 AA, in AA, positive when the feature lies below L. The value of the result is 7.2 AA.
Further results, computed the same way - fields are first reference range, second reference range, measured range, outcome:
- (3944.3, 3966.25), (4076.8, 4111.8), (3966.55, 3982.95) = 3.34 AA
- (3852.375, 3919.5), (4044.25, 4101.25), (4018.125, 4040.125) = -2.47 AA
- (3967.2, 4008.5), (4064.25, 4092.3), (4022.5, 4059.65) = -2.96 AA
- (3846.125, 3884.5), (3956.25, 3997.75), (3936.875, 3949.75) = 2.46 AA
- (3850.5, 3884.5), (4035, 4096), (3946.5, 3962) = 0.82 AA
